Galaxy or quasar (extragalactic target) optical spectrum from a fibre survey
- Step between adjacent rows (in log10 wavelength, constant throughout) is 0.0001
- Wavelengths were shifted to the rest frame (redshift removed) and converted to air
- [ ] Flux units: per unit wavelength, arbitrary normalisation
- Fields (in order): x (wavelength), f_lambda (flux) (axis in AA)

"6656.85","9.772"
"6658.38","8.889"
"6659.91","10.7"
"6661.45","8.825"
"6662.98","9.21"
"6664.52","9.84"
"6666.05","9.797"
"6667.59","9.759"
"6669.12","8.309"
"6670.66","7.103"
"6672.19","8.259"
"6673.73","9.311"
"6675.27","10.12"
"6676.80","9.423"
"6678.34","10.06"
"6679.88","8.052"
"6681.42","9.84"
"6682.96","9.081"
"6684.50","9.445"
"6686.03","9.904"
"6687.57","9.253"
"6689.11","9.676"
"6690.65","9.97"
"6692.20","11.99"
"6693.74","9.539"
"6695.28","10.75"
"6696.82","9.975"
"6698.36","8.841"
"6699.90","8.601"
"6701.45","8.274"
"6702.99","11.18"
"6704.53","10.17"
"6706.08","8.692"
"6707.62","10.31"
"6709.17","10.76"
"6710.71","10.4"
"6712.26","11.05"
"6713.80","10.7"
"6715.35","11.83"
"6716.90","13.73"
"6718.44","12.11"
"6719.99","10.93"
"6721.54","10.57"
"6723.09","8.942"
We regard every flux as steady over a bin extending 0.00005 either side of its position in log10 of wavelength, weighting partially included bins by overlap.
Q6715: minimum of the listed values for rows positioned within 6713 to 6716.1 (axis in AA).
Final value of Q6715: 10.7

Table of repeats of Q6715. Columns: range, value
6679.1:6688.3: 8.052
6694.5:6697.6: 9.975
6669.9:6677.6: 7.103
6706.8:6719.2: 10.31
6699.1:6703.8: 8.274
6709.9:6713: 10.4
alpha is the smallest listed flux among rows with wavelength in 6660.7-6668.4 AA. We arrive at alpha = 8.825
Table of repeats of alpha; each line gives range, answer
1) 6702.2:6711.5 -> 8.692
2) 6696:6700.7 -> 8.601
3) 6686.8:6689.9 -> 9.253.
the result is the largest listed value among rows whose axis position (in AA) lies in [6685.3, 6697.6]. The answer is 11.99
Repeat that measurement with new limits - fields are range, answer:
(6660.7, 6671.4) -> 9.84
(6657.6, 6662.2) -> 10.7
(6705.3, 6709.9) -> 10.76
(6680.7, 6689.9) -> 9.904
